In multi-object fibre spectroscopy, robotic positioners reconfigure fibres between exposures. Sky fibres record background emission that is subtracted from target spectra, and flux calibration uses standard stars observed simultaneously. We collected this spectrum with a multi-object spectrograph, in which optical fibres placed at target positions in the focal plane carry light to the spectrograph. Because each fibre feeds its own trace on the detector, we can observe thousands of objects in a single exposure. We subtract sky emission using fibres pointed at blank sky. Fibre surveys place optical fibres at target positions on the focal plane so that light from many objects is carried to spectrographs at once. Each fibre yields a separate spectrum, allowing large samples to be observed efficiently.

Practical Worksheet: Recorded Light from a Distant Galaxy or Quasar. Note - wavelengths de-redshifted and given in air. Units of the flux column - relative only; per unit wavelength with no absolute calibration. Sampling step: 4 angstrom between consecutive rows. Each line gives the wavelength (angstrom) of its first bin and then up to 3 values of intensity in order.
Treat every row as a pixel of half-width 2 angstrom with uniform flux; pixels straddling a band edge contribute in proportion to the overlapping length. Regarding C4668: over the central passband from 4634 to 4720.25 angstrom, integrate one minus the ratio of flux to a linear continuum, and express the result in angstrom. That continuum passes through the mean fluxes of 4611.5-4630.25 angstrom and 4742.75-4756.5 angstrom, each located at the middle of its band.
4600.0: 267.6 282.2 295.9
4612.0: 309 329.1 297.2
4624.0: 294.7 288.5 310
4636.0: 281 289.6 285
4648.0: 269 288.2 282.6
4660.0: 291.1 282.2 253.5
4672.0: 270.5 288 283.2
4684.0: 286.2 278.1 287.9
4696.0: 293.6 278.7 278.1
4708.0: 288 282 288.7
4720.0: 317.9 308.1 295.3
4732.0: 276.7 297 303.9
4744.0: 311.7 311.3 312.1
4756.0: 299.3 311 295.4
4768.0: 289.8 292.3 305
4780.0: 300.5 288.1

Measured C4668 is 6.5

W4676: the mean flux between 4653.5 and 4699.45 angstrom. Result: 282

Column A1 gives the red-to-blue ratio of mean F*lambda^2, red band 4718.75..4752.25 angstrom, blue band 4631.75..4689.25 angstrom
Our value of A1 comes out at 1.1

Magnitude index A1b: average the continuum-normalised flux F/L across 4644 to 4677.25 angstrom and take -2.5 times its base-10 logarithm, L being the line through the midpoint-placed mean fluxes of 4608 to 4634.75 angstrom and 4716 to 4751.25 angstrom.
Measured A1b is 0.092 mag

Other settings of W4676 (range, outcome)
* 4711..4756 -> 301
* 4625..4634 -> 299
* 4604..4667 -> 292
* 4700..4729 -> 293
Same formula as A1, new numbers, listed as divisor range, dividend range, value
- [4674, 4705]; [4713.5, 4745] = 1.07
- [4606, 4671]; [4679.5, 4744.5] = 1.04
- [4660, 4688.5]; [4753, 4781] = 1.12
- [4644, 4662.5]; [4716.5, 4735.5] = 1.09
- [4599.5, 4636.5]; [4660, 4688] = 0.96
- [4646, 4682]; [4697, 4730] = 1.07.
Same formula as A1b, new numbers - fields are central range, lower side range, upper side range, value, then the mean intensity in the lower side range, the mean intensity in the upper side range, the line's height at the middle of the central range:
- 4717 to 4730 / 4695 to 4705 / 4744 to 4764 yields -0.04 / 283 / 307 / 294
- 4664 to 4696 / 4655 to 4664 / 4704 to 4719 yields 0.03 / 286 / 287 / 287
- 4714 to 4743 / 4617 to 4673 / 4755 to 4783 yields -0.02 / 286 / 299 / 294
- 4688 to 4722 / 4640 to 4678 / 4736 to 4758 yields 0.02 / 279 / 307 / 294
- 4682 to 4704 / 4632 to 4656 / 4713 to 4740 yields 0.03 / 285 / 297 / 292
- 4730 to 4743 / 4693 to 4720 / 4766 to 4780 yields -0.01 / 287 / 296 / 291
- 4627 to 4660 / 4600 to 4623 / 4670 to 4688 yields 0.01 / 299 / 282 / 291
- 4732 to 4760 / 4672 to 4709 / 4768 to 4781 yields -0.04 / 284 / 298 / 293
